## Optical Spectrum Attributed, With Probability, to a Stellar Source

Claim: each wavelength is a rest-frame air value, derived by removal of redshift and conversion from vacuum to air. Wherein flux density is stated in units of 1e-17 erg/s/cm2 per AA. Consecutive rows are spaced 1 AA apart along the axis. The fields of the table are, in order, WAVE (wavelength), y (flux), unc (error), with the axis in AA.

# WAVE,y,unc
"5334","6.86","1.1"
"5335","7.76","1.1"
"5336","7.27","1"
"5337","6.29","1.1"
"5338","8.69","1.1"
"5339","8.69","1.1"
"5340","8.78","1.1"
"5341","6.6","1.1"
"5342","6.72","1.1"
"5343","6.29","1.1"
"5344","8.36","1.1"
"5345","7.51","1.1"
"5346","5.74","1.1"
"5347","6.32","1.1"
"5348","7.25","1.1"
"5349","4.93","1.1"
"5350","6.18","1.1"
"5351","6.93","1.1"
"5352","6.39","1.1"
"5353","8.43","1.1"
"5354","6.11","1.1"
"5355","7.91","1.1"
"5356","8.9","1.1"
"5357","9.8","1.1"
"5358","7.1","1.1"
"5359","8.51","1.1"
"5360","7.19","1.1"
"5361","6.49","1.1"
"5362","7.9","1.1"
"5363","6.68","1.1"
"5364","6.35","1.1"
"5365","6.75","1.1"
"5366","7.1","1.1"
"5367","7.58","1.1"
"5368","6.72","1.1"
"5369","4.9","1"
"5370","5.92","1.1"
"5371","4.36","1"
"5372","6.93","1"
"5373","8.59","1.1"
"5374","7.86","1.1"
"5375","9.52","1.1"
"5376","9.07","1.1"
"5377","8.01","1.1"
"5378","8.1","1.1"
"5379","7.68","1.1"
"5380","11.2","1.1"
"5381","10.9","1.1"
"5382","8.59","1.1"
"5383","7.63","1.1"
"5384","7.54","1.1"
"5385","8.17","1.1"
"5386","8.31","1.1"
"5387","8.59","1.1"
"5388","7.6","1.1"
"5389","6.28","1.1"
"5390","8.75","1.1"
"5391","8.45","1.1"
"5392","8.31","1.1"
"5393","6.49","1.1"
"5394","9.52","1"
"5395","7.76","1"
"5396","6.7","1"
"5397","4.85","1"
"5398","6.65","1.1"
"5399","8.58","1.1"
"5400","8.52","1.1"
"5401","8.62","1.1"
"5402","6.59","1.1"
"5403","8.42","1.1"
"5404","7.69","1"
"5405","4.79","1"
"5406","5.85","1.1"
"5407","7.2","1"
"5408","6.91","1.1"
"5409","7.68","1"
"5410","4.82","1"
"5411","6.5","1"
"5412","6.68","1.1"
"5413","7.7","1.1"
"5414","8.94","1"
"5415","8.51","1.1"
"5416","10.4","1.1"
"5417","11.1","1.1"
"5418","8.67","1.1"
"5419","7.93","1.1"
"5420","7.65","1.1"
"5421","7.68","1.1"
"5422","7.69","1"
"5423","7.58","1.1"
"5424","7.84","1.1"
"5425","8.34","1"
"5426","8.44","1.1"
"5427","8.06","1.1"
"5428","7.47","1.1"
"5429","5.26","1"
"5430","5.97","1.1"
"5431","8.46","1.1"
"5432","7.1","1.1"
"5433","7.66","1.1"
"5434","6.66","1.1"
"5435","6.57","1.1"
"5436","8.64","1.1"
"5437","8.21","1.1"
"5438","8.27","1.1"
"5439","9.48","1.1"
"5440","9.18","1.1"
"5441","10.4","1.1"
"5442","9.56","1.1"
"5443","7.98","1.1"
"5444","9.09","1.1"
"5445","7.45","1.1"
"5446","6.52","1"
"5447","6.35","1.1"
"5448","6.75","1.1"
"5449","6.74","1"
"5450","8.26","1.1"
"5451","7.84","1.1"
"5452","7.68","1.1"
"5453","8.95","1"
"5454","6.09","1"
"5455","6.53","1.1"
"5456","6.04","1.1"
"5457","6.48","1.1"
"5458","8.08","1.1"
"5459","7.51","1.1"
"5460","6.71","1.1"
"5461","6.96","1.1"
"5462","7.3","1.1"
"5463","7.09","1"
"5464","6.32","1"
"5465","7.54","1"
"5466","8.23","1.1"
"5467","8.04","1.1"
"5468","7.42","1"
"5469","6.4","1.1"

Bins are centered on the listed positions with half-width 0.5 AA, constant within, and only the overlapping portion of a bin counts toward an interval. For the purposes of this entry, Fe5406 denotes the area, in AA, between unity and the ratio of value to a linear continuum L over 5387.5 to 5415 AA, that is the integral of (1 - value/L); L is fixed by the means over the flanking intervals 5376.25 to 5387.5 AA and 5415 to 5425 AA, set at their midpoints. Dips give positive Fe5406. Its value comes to 4.0 AA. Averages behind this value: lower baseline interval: 8.62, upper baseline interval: 8.5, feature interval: 7.31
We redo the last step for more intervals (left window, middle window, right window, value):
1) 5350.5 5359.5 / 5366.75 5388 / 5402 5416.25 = -1.0 AA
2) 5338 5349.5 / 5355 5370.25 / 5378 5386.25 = 1.2 AA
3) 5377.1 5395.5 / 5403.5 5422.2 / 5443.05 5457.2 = 0.6 AA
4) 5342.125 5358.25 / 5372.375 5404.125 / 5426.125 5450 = -3.1 AA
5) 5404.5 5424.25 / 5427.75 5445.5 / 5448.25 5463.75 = -1.4 AA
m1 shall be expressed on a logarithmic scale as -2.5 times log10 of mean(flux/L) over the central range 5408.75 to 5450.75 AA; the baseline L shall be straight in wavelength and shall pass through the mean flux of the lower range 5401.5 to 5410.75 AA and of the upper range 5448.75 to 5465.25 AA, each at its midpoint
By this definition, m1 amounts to -0.14 mag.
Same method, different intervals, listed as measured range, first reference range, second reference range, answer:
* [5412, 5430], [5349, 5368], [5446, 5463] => -0.13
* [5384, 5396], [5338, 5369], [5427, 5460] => -0.08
